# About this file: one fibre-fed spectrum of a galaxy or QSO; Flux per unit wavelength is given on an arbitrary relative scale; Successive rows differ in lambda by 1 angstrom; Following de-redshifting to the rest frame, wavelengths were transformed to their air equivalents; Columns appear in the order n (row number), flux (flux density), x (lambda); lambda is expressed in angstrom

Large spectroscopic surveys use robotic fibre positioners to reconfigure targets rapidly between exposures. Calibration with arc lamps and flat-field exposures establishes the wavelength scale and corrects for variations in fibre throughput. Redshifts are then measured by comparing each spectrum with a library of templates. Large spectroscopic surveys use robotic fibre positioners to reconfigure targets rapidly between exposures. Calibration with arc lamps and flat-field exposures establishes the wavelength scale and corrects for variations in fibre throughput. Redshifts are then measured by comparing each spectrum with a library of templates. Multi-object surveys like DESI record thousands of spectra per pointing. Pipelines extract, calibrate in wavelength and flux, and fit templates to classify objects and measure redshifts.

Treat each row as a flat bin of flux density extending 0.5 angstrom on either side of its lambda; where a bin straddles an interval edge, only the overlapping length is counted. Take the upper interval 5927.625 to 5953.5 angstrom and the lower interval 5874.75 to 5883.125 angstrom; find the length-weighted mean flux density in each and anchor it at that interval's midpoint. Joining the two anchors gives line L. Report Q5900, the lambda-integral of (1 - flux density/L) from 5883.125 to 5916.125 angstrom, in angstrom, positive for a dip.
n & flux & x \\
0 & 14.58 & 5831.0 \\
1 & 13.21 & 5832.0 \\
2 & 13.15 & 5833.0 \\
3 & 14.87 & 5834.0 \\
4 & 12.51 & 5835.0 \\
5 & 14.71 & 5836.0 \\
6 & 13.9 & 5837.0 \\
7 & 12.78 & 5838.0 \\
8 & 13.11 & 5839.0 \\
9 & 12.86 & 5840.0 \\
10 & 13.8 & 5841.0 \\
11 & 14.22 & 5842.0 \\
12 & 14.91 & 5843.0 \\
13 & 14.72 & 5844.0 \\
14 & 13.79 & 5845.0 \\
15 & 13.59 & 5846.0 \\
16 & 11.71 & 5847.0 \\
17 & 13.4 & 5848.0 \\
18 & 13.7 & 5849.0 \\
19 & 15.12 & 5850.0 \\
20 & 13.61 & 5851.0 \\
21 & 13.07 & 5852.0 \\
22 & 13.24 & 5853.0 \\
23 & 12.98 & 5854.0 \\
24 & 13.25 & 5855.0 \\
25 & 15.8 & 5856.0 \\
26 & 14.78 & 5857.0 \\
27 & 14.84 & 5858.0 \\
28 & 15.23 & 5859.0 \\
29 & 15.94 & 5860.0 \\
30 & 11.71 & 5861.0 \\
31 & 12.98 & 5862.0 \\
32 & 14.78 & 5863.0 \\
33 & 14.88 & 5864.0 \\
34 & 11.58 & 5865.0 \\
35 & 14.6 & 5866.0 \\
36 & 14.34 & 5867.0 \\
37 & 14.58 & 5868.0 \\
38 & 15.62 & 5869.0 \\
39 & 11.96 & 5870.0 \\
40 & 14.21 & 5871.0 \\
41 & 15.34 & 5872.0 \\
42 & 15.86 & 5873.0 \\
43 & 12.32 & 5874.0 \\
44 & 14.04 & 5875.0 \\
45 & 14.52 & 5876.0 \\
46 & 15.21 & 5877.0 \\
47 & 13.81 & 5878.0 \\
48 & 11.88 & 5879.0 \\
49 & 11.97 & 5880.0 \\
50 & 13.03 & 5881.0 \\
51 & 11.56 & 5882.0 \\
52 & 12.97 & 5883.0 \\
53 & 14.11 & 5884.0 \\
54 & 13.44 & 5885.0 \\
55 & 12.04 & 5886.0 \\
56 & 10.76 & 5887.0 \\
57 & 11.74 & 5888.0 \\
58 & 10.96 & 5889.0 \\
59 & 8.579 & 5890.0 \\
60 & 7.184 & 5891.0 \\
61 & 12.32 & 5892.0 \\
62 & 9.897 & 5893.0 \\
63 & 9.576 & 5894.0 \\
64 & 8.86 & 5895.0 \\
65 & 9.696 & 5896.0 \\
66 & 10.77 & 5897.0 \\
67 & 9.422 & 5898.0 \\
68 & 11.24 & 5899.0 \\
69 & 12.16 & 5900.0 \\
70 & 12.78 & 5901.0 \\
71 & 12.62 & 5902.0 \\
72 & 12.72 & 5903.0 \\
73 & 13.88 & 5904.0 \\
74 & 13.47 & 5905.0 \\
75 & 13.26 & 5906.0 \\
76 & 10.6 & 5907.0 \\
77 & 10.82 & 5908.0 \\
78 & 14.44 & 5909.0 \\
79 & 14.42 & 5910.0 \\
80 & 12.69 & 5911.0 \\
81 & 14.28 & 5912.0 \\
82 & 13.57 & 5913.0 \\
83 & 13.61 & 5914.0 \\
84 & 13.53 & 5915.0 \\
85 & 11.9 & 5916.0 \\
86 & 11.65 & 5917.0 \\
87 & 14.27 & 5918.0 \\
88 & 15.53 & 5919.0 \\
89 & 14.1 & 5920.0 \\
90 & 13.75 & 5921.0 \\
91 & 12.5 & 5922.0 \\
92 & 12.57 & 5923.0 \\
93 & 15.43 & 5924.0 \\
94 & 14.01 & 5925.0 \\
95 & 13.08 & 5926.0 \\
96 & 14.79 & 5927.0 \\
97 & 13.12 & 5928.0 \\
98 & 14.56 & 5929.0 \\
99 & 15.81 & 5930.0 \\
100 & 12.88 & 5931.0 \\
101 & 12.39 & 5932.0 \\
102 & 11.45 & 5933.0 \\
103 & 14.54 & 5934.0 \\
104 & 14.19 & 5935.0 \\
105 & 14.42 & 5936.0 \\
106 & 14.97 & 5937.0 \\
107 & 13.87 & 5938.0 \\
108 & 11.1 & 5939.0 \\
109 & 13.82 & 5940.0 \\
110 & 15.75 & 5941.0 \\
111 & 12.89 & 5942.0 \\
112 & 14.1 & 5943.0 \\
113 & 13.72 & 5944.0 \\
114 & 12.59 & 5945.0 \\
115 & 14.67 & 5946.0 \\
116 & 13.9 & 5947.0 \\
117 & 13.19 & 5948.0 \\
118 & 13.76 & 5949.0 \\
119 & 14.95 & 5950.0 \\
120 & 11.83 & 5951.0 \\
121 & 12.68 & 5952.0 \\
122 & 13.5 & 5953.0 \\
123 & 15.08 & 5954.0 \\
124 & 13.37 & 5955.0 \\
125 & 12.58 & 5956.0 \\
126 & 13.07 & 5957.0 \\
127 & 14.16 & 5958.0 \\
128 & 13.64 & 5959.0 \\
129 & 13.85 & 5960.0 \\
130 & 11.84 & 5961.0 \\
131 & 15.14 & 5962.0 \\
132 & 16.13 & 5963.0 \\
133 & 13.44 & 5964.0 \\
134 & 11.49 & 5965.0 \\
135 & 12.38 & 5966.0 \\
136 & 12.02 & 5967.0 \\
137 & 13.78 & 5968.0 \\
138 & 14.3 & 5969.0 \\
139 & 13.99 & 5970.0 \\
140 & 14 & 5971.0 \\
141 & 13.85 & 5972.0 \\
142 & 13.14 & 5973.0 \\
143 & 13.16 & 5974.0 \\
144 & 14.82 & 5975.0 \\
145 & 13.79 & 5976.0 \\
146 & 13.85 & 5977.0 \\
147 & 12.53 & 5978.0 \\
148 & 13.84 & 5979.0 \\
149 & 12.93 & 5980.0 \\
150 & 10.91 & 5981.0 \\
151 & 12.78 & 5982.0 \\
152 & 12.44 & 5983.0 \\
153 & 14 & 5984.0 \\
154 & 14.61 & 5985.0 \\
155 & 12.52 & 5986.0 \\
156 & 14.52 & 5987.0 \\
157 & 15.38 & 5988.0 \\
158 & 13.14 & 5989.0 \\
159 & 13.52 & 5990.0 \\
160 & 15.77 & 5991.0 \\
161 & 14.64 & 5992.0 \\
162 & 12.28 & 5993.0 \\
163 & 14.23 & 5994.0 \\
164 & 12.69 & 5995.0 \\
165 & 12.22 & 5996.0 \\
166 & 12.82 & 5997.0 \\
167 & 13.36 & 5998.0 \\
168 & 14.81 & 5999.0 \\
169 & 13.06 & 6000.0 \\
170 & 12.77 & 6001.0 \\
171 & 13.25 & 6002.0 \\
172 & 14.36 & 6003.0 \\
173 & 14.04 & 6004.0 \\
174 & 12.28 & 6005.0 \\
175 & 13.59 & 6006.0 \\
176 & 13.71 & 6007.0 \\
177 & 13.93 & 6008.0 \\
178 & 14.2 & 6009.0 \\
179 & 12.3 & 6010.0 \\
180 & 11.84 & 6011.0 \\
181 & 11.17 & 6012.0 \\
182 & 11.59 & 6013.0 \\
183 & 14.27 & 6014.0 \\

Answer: 3.7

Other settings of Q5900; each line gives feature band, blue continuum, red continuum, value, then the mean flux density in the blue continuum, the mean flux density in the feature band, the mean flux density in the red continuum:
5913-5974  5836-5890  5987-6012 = -0.4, 13.6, 13.6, 13.5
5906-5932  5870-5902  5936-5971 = -1.4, 12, 13.5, 13.6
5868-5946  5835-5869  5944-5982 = 4.3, 13.9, 12.9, 13.5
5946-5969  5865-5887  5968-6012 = 0.0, 13.6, 13.5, 13.5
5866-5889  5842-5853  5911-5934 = 0.5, 13.8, 13.4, 13.6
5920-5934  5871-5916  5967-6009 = -0.9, 12.3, 13.6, 13.5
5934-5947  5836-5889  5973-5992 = -0.2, 13.6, 13.9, 13.6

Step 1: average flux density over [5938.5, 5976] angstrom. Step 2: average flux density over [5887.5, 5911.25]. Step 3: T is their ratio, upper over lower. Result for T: 1.19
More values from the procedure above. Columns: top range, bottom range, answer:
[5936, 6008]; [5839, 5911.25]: 1.05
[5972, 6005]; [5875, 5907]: 1.14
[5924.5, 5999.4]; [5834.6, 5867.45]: 0.98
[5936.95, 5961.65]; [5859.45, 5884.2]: 0.98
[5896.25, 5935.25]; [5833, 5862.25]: 0.95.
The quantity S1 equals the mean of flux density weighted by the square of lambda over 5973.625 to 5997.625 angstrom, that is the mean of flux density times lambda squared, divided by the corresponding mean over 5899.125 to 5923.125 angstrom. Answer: 1.1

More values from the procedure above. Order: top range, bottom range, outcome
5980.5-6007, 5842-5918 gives 1.08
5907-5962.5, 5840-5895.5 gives 1.05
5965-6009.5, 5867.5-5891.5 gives 1.09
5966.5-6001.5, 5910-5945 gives 1.01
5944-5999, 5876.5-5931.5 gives 1.10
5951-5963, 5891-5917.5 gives 1.15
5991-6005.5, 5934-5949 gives 0.99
